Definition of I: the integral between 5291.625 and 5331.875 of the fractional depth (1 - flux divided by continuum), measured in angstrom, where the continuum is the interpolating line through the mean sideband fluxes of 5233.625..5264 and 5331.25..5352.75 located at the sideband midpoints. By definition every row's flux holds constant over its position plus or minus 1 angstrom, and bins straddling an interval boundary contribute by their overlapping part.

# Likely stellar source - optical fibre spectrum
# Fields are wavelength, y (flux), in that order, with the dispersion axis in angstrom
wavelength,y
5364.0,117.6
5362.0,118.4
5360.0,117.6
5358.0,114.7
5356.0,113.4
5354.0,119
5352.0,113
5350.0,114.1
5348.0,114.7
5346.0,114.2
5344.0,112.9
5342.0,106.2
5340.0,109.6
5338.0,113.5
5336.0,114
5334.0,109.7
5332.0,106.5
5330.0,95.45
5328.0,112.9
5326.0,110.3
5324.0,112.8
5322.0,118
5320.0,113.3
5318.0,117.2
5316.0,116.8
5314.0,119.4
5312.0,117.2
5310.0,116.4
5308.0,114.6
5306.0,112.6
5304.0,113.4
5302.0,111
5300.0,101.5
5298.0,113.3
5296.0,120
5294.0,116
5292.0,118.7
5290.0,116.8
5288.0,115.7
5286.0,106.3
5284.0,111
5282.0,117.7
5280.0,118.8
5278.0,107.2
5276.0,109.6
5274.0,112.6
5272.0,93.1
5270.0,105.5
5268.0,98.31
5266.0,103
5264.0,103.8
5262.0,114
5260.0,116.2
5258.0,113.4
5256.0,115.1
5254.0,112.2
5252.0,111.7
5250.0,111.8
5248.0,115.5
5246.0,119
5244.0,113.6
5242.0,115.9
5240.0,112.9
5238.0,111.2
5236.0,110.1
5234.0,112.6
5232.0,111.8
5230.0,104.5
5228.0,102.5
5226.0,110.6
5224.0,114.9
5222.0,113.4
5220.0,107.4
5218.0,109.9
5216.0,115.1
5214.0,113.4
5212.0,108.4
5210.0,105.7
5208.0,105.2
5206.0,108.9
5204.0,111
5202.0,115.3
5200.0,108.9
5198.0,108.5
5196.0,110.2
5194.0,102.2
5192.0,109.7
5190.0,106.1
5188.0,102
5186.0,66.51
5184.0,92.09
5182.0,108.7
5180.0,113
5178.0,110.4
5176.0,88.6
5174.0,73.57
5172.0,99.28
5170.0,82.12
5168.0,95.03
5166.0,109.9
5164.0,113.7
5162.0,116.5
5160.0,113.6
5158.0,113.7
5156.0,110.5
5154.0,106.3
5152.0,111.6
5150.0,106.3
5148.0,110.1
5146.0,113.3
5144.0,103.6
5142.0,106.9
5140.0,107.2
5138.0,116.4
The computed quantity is -0.4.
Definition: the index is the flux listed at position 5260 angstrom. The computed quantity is 116.2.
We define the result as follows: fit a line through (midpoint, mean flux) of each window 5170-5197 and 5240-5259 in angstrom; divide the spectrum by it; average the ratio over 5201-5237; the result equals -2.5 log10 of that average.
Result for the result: -0.03 mag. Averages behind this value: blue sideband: 98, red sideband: 114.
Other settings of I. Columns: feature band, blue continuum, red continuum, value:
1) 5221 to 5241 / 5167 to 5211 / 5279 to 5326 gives -0.8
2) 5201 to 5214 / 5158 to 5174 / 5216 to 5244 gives -0.2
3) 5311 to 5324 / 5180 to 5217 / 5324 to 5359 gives -0.7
